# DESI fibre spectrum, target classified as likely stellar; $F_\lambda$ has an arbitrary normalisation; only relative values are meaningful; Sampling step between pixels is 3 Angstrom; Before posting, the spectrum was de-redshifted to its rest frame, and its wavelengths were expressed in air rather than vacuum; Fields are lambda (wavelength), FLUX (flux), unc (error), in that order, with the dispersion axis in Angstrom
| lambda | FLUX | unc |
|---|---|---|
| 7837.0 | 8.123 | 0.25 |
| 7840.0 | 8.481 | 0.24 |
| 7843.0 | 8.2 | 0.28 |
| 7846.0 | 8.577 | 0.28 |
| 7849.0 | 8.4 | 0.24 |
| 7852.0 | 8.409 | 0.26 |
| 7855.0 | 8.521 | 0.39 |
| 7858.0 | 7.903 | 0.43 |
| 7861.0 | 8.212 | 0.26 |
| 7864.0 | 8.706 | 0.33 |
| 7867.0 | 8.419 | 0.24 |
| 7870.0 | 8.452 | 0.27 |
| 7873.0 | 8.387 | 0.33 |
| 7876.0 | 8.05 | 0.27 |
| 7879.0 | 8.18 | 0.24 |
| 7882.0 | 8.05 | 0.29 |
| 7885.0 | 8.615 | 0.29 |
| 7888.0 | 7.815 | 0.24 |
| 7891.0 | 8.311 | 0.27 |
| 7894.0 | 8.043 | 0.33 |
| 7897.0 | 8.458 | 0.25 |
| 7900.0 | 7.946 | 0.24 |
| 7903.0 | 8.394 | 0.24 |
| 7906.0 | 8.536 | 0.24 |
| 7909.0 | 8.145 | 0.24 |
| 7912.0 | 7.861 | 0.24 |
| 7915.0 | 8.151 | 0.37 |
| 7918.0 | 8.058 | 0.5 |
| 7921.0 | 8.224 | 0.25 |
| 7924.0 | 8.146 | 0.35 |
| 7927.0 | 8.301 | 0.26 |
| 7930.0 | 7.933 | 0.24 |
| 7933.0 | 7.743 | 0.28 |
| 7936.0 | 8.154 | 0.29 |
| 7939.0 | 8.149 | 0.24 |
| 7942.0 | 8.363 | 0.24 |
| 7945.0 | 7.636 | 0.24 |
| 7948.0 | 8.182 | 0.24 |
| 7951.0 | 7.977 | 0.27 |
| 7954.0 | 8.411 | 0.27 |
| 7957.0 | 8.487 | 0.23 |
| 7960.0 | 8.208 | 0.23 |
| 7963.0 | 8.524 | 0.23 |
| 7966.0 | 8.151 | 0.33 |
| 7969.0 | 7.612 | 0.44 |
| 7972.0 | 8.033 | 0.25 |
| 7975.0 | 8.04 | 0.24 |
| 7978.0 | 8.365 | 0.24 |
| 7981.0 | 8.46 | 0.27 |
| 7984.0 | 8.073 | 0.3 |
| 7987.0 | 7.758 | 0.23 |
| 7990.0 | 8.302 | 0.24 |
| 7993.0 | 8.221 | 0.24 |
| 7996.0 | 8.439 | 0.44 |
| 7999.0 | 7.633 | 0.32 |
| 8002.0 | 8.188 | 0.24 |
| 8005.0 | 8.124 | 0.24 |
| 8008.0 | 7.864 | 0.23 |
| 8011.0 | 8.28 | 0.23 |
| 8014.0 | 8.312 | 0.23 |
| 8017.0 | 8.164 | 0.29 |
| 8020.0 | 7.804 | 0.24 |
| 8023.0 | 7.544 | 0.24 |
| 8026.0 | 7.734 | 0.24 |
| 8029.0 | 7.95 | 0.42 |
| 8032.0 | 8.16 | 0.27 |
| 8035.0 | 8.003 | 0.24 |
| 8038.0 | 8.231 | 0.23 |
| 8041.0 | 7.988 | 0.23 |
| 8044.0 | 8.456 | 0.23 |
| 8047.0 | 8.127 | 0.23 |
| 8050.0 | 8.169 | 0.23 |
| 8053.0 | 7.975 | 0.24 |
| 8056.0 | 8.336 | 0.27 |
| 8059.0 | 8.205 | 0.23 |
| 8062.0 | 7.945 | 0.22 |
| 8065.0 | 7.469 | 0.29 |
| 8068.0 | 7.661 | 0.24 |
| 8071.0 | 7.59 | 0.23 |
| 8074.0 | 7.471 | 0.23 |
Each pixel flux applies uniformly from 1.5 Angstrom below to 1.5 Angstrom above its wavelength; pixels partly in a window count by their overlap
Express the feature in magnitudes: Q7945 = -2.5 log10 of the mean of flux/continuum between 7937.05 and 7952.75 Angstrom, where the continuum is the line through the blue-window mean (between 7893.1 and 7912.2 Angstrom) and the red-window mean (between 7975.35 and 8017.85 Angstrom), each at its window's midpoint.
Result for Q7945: 0.02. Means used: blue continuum 8.23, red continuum 8.15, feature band 8.07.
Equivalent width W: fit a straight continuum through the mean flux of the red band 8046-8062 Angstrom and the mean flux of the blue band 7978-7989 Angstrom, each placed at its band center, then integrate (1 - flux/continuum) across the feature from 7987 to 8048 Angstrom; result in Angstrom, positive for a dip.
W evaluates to 0.6 Angstrom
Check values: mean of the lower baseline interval 8.14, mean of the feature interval 8.07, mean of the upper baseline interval 8.14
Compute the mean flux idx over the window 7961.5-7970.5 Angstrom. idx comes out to 8.1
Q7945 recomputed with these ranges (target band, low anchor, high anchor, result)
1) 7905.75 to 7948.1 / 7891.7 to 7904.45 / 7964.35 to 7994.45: 0.01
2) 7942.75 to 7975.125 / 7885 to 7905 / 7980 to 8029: 0.00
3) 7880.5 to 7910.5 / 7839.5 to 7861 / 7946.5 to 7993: 0.01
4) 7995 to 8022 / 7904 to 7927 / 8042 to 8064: 0.01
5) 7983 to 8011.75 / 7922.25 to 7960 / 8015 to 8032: -0.02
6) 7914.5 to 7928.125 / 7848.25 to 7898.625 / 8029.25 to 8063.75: 0.01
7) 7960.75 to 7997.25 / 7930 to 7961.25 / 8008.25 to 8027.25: -0.02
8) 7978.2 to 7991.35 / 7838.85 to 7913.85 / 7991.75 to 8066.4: -0.01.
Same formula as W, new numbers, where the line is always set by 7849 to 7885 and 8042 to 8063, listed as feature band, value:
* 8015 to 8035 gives 0.7 Angstrom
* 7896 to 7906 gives 0.0 Angstrom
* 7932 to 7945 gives 0.3 Angstrom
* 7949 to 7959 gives 0.0 Angstrom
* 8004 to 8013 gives 0.1 Angstrom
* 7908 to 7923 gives 0.3 Angstrom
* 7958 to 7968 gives 0.0 Angstrom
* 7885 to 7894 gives 0.2 Angstrom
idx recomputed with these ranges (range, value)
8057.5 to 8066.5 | 7.87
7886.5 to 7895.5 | 8.06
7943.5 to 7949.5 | 7.91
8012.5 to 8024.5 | 7.96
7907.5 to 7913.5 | 8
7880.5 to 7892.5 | 8.2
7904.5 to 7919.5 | 8.15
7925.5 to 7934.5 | 7.99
